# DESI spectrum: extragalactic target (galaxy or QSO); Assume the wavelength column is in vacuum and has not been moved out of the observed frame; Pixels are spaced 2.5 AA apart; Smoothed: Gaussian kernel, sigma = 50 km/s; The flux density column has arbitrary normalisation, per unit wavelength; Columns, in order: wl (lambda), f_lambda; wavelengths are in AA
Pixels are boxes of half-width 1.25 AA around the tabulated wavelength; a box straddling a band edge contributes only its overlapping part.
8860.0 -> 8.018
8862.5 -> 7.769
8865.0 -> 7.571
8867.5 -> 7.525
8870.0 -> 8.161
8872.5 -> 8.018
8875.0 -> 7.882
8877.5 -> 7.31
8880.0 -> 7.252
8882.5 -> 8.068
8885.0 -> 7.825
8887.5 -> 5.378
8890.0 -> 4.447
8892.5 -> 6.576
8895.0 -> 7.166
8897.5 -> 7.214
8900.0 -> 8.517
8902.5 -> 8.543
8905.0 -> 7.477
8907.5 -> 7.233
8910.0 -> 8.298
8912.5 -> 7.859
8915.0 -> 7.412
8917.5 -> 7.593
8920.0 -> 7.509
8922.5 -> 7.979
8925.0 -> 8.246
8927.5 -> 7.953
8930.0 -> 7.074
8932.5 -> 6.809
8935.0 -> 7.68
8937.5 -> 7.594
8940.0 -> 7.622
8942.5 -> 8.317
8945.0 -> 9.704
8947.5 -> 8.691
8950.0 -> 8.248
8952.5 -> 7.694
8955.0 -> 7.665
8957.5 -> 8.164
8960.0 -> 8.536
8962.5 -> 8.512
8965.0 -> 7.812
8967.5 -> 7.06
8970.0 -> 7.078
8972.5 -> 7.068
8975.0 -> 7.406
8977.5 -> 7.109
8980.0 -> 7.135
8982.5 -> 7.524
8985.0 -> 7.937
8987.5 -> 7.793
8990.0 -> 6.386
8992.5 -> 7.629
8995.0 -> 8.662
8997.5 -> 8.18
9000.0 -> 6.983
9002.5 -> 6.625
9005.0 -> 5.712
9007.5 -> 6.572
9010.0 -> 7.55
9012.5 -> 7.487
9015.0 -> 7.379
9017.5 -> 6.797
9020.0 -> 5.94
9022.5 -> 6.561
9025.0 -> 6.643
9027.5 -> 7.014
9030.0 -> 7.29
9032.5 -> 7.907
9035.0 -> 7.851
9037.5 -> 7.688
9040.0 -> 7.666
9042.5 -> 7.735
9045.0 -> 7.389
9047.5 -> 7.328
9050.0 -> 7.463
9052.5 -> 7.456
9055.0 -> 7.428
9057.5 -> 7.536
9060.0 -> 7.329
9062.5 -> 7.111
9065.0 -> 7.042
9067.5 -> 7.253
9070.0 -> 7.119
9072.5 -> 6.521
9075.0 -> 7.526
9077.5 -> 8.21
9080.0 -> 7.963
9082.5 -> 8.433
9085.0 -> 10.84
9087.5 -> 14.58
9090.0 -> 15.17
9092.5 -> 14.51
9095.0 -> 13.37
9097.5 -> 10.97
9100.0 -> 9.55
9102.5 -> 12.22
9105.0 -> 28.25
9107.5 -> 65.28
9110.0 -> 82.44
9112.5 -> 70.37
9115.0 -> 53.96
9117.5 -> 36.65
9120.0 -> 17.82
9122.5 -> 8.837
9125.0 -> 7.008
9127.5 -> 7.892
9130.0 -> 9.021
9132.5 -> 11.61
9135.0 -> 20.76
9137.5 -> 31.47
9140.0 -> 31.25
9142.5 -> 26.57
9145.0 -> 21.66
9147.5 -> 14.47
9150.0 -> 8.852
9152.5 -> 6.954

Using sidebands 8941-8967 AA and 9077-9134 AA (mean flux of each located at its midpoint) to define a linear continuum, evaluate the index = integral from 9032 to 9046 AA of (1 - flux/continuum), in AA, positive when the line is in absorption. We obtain 7.5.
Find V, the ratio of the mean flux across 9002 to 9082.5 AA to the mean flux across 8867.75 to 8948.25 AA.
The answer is 0.95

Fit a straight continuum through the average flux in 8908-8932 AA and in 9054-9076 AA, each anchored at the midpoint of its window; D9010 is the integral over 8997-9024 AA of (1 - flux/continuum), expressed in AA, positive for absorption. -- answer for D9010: 2.0 AA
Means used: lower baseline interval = 7.72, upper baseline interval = 7.2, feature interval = 6.85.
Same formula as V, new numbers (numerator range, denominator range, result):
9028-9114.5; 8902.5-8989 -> 1.98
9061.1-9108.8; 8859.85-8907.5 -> 1.87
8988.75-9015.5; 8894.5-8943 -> 0.93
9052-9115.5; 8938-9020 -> 2.50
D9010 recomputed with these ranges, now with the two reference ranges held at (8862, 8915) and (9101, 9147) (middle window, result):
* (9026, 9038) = 7.7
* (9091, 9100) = 4.8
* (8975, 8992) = 9.4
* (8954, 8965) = 4.6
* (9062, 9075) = 9.3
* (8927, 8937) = 3.6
